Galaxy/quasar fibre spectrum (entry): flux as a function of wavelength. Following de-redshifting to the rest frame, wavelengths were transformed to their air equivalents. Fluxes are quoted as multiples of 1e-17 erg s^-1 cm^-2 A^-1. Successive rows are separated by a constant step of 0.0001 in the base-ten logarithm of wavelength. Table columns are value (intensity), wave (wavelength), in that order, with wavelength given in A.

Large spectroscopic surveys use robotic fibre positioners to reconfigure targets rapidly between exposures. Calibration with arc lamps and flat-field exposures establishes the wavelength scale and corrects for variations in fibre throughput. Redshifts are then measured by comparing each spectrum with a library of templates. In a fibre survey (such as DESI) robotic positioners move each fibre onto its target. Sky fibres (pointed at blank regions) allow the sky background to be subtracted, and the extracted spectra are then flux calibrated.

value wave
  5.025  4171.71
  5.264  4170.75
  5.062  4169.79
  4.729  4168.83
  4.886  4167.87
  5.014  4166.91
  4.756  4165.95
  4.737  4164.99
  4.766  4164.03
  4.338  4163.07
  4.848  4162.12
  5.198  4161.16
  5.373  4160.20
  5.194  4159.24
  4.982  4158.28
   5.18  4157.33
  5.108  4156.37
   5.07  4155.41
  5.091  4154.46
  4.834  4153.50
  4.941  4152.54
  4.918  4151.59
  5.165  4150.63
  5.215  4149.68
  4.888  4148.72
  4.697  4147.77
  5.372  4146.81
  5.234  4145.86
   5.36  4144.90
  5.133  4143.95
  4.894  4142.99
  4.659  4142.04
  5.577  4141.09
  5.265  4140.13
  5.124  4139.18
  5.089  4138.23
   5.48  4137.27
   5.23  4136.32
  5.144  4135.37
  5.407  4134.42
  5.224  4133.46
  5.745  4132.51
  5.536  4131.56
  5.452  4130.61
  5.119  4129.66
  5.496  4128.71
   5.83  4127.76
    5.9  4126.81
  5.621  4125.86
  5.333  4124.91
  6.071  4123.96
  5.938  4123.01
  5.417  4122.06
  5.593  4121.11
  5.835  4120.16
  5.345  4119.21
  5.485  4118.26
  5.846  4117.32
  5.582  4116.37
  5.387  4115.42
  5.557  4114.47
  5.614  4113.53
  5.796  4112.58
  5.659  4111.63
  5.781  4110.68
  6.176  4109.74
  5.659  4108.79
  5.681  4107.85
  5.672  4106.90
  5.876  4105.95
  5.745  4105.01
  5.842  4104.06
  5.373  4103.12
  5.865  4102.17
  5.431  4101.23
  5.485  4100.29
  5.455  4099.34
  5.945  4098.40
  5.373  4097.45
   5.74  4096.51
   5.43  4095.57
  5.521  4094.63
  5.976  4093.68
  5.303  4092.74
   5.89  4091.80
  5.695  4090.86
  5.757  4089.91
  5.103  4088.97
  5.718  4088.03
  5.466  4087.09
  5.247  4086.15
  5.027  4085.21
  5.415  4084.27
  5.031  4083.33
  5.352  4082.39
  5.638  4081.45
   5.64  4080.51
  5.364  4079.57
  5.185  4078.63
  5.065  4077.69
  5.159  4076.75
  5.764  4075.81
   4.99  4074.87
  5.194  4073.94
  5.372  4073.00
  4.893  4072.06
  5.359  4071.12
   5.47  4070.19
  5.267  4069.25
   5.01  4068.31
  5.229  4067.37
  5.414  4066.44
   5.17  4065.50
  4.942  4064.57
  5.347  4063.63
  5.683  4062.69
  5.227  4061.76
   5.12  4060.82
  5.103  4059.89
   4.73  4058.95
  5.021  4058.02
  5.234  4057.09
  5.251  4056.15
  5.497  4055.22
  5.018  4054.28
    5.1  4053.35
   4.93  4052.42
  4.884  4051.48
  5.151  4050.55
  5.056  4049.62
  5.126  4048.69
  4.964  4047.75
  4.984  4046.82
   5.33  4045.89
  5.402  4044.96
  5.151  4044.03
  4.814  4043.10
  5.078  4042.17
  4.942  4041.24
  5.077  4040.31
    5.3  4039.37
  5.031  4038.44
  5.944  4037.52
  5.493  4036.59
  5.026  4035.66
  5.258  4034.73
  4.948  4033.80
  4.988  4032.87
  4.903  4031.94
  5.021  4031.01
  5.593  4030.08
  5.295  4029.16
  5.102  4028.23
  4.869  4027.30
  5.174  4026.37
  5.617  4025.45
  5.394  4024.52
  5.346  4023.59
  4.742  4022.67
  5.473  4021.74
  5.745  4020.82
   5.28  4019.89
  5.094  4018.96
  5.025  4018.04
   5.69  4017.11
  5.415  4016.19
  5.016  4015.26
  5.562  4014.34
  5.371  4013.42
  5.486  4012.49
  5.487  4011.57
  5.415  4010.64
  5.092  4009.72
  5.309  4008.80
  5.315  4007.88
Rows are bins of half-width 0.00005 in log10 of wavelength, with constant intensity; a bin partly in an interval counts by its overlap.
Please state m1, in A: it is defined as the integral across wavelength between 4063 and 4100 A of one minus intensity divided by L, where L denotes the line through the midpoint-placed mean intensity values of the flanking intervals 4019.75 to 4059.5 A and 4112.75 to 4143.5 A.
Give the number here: -0.5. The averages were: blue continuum 5.17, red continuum 5.46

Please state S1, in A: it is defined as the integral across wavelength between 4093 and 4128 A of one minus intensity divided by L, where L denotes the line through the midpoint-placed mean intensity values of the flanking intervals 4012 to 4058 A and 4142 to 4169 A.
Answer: -4.1 A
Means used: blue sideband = 5.21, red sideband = 4.99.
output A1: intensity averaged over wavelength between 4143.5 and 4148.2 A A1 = 5.16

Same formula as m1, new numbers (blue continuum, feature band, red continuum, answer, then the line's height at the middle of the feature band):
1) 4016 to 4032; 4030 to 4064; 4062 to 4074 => 0.7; 5.26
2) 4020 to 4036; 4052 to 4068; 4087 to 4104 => 0.6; 5.39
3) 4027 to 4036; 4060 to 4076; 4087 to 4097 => 0.5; 5.41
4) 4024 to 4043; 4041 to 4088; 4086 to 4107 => 1.7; 5.4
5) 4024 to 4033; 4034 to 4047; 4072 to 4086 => 0.0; 5.22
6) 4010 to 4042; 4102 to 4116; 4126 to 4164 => -1.3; 5.21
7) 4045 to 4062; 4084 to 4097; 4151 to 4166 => -1.2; 5.05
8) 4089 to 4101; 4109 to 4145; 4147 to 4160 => -1.3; 5.29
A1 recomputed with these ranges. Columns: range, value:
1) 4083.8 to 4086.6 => 5.23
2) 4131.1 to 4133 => 5.65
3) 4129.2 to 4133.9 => 5.42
